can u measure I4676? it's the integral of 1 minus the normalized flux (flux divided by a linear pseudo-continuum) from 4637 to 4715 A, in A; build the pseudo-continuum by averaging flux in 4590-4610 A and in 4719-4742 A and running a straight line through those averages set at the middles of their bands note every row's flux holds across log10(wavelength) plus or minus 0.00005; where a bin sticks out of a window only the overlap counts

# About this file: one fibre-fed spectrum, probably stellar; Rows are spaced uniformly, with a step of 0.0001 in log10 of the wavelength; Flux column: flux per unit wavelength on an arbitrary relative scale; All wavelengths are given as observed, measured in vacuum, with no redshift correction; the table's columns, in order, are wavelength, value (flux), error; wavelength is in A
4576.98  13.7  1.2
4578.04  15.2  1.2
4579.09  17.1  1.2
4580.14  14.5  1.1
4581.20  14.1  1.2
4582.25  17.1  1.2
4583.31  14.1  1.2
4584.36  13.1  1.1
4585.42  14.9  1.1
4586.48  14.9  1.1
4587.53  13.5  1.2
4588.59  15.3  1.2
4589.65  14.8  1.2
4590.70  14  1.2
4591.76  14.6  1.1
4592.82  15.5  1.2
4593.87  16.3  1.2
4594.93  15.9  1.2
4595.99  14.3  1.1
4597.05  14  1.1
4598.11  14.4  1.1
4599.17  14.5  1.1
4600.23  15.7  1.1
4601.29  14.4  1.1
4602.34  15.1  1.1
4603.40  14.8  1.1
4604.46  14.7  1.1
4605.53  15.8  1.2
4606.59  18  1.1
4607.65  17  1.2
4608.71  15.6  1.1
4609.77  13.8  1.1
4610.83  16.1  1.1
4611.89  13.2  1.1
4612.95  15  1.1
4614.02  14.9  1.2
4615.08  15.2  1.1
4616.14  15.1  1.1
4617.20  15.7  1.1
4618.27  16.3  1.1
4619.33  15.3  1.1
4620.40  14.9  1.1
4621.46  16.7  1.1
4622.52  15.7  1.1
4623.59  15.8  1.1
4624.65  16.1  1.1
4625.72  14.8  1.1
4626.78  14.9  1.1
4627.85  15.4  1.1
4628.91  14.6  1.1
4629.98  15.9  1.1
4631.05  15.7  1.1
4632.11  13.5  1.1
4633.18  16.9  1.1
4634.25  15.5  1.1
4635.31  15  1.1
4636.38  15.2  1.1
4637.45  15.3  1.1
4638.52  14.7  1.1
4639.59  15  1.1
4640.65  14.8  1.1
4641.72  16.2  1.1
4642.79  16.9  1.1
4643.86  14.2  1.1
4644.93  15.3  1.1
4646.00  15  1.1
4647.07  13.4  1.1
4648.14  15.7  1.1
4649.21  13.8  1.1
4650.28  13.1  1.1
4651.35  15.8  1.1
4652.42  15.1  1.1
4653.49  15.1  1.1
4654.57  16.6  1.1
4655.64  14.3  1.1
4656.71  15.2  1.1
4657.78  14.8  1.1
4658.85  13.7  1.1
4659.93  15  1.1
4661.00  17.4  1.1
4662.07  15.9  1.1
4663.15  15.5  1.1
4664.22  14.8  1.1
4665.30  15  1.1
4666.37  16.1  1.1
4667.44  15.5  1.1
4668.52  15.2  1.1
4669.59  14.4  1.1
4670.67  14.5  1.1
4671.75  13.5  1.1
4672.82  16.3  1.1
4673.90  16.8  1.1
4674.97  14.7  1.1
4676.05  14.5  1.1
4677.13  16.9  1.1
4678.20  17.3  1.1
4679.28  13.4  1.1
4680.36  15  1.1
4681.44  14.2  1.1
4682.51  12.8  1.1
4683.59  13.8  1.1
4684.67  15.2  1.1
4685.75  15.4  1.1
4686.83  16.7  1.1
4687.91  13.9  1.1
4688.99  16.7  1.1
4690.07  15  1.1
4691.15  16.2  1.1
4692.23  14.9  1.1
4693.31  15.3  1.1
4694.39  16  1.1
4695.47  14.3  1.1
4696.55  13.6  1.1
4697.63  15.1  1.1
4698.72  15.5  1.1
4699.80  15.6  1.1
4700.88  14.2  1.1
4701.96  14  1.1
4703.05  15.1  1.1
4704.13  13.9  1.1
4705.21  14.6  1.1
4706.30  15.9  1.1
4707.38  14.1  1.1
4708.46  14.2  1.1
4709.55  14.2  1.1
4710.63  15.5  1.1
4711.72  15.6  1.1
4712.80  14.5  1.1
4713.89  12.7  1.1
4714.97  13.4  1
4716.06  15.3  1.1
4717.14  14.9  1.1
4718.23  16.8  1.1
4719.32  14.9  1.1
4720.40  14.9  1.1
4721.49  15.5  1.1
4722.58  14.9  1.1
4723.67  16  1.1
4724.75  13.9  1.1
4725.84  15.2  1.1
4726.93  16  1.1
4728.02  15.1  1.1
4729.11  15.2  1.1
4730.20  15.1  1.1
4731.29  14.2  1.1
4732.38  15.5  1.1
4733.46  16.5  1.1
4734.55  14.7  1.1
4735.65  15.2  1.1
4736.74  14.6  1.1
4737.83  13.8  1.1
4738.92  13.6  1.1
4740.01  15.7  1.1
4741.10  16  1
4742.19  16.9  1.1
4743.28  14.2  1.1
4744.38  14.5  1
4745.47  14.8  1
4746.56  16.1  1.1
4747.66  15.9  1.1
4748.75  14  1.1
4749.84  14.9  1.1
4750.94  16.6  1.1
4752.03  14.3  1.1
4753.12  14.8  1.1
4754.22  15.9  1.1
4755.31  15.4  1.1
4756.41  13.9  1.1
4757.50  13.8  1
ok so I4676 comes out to 0.8 A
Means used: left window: 15.2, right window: 15.1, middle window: 15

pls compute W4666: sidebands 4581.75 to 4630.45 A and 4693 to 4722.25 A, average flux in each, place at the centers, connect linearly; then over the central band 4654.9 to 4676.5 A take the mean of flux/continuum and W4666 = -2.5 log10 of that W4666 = -0.02 mag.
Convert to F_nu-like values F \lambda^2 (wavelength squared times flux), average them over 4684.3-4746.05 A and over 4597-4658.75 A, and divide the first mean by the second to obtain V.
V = 1.0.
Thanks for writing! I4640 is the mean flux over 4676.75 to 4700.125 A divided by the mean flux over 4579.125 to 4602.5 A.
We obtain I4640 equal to 1.02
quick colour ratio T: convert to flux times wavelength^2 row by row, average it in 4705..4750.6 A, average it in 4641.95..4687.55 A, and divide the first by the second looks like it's 1.02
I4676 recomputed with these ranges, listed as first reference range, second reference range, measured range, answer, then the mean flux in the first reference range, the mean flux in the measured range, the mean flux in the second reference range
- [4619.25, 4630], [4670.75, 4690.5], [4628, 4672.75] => 0.5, 15.4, 15.1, 15.1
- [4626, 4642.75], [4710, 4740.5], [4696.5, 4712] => 0.3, 15.3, 14.8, 15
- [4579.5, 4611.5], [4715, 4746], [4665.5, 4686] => 0.1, 15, 15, 15.1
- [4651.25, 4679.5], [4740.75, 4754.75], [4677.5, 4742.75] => 1.4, 15.3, 15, 15.3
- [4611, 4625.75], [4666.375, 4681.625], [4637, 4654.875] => 0.3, 15.4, 15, 15.2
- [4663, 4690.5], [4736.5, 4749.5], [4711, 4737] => 0.0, 15.1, 15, 15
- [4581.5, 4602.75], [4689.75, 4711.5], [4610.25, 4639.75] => -0.9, 14.8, 15.3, 14.9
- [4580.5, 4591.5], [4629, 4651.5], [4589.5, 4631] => -1.3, 14.6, 15.3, 15.1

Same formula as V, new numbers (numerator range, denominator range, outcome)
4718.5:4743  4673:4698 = 1.02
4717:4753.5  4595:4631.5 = 1.04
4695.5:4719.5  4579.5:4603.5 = 1.04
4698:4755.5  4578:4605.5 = 1.07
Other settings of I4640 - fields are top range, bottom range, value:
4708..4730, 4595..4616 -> 0.99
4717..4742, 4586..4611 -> 1.00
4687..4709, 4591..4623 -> 0.98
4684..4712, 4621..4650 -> 0.99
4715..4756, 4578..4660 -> 1.00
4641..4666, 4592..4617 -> 1.00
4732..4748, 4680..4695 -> 1.01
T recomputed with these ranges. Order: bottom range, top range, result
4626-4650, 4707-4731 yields 1.02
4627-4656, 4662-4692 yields 1.02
